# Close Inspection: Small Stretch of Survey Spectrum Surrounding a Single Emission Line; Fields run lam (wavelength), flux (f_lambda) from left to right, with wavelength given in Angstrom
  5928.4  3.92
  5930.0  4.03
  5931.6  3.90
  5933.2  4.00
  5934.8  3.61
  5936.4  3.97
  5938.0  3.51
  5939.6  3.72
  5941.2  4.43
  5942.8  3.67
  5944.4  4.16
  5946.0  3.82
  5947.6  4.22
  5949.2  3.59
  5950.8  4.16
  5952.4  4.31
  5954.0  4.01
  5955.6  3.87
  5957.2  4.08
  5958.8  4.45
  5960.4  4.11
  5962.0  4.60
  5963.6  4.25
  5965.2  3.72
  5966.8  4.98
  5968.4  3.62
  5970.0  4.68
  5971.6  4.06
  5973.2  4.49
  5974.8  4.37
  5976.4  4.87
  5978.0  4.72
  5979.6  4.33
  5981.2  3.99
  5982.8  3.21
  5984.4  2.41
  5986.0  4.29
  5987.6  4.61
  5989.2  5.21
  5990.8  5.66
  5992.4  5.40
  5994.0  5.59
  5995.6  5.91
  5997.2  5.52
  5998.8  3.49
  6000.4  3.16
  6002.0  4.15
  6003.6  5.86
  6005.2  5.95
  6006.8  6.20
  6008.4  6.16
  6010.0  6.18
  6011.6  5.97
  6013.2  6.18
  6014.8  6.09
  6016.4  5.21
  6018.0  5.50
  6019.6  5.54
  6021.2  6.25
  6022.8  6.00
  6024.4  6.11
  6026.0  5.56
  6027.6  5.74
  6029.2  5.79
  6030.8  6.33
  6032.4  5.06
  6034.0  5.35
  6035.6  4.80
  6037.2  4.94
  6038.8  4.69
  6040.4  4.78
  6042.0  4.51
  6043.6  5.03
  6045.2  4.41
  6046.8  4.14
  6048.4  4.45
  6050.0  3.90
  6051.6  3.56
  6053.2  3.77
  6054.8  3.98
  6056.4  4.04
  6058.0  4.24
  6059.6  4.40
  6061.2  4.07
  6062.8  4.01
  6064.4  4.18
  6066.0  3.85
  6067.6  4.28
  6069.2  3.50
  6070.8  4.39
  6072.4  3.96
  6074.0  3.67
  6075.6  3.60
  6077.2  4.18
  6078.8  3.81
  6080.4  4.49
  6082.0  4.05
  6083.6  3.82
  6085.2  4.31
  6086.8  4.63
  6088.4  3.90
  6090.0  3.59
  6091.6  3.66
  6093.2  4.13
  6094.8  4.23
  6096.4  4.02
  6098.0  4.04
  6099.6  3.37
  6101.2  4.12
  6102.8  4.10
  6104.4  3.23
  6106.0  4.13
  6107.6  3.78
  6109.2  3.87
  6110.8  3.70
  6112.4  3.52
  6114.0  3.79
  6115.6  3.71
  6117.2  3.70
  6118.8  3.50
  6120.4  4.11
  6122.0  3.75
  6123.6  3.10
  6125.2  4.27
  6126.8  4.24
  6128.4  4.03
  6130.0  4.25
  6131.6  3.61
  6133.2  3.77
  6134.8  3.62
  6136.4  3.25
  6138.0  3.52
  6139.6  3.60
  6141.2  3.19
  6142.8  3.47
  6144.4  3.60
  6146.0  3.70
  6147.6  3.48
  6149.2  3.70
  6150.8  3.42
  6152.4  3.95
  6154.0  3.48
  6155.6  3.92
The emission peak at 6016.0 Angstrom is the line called Mg II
